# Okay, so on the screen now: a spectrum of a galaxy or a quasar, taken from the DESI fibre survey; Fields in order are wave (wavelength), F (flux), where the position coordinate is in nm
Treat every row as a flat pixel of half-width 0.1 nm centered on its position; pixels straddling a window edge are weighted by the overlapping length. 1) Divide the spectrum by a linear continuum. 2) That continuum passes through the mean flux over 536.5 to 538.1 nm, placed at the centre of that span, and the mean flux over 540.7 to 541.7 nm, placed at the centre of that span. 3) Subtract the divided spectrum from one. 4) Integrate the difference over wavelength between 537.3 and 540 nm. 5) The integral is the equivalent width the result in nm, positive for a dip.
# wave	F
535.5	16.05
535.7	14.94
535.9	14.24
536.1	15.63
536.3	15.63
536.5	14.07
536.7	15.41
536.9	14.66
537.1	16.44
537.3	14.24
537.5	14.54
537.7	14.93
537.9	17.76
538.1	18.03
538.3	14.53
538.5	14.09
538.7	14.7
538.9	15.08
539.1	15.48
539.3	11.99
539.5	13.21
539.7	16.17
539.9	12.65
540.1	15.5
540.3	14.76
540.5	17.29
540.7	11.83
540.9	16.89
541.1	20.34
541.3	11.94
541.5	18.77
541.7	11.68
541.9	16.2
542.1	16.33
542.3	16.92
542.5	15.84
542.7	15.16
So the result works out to 0.14 nm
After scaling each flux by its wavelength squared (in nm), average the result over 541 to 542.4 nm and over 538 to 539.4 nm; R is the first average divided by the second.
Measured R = 1.1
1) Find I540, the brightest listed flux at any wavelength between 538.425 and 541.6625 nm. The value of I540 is 20.34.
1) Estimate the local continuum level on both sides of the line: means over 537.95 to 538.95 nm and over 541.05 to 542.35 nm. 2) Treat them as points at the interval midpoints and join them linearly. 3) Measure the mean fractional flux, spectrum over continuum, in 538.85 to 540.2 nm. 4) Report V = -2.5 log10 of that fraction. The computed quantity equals 0.09 mag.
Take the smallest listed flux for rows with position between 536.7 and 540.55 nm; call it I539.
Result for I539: 11.99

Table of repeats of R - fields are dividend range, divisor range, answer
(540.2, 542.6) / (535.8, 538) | 1.05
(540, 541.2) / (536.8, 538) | 1.06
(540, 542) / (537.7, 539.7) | 1.04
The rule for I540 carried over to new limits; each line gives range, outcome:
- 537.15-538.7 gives 18.03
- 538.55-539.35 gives 15.48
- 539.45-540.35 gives 16.17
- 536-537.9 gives 17.76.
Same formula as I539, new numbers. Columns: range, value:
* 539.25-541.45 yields 11.83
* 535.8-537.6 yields 14.07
